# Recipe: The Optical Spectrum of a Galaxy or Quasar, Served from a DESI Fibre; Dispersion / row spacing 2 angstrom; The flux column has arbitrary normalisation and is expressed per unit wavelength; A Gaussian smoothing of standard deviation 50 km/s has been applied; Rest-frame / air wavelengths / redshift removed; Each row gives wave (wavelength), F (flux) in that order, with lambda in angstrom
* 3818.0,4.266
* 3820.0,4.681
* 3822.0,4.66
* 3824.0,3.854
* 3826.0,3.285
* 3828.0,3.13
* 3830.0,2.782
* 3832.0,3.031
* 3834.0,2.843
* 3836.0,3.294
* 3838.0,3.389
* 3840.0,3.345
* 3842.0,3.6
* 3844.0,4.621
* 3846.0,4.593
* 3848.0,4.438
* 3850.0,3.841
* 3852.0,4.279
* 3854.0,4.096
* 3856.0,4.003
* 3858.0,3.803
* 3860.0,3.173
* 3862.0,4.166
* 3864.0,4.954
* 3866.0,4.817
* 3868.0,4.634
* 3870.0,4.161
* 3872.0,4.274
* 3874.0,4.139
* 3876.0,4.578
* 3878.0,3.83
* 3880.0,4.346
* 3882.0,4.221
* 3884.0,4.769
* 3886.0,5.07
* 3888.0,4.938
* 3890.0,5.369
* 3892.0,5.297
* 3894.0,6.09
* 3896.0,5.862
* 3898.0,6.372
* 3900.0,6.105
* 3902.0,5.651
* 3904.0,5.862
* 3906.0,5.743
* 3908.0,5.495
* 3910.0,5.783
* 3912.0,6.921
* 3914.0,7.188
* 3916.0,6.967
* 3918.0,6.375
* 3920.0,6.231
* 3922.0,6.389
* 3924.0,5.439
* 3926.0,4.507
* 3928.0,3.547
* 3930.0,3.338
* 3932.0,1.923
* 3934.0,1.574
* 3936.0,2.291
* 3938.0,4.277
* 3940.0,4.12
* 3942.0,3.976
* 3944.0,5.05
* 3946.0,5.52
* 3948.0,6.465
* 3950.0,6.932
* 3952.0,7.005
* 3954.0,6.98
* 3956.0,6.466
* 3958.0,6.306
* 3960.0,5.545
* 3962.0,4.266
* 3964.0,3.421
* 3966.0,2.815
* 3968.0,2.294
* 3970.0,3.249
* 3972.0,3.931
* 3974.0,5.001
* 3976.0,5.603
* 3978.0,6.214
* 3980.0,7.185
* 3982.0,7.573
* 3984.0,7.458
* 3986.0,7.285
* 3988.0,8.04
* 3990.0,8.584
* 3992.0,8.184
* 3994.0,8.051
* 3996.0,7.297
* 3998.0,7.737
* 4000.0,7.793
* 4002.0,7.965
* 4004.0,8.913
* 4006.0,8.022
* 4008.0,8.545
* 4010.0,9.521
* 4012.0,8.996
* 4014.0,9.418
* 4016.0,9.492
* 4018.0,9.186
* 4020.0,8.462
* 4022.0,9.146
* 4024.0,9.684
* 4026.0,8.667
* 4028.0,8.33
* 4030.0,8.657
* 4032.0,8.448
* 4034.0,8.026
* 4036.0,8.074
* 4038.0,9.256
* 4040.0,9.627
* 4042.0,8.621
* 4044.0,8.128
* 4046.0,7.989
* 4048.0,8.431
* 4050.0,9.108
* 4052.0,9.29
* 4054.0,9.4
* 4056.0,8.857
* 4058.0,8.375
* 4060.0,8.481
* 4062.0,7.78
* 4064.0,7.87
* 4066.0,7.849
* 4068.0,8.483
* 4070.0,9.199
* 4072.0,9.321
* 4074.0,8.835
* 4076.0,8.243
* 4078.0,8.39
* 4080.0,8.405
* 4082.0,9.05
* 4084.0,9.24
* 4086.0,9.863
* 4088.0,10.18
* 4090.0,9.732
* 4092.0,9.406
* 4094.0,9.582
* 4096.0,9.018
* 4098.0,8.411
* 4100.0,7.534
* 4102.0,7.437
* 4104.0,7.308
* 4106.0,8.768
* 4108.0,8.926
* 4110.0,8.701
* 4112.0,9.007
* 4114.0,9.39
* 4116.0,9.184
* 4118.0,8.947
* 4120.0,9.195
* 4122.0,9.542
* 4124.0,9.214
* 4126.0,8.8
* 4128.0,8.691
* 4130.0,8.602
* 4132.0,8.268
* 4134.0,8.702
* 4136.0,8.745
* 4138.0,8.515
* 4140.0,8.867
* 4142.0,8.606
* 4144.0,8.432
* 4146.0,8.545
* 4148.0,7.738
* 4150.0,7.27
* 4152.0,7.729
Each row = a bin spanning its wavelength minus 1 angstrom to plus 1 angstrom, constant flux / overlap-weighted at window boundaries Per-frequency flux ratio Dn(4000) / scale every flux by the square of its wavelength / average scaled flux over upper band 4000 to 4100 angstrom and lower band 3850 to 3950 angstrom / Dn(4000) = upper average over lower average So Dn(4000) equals 1.95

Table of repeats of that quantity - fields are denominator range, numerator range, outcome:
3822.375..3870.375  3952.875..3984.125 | 1.44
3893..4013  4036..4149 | 1.57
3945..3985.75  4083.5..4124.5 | 1.73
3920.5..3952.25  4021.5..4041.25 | 2.05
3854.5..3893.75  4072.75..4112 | 2.19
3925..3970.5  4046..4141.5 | 2.12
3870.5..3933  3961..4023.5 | 1.42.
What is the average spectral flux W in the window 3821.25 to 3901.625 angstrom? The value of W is 4.31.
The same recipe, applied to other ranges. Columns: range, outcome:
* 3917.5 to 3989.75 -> 5.15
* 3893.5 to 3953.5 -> 5.31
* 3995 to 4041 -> 8.66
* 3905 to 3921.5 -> 6.34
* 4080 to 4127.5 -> 8.96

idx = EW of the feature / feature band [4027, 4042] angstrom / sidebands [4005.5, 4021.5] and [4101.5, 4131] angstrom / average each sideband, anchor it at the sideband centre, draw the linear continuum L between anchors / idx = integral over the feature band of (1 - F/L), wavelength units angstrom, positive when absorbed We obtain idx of 0.5 angstrom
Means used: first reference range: 8.99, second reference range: 8.8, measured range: 8.63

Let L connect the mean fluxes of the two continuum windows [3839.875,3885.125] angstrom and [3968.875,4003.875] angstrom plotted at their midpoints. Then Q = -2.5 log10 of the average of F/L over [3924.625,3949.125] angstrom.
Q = 0.44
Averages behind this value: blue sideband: 4.22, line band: 3.92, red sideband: 6.93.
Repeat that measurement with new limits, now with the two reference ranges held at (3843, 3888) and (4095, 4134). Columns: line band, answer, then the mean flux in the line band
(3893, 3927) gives -0.19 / 6.06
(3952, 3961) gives -0.09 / 6.4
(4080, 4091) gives -0.16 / 9.5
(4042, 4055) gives -0.16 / 8.72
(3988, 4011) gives -0.23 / 8.23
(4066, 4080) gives -0.09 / 8.66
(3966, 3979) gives 0.41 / 4.26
